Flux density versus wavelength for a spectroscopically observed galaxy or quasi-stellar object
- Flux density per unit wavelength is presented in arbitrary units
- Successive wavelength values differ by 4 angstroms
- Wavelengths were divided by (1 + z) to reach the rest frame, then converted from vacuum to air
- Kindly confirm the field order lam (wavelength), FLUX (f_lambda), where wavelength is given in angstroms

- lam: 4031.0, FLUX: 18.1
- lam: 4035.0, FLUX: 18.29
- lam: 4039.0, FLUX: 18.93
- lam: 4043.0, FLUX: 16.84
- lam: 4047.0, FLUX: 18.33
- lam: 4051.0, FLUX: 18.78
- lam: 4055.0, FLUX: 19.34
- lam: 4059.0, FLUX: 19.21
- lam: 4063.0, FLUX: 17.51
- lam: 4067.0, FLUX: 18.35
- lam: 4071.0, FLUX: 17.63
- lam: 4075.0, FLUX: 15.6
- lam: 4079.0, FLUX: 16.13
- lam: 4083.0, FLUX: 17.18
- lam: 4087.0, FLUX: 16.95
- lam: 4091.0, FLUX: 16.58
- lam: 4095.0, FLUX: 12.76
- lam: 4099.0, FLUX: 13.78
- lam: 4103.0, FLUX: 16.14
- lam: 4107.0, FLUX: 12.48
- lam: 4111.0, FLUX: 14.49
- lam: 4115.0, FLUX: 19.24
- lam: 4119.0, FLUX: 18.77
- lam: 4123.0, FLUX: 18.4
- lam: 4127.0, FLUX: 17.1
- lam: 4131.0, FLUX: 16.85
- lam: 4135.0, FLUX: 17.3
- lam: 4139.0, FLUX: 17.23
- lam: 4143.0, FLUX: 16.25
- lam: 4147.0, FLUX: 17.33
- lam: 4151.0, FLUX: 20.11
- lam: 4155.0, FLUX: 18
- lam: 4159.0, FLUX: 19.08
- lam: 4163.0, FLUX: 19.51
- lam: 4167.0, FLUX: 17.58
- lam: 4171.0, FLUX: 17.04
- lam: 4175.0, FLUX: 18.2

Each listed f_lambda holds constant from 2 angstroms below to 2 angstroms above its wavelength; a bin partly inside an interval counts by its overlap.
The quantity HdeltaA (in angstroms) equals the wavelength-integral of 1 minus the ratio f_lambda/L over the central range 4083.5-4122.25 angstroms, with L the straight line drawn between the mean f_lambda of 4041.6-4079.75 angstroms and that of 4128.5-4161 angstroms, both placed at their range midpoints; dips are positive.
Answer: 4.3 angstroms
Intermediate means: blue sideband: 17.8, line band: 15.8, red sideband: 17.8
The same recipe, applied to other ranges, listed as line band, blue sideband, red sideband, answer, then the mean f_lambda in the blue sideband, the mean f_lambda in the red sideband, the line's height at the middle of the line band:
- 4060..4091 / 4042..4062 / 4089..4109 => -1.3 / 18.5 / 14.3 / 16.4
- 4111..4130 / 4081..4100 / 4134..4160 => -1.3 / 15.5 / 17.9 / 16.8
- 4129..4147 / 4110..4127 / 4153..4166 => 1.3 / 17.8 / 18.8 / 18.3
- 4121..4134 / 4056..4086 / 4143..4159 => 0.4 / 17.4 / 18.3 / 18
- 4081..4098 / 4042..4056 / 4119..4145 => 2.0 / 18.4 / 17.3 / 17.8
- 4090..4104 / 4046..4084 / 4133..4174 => 2.6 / 17.8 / 17.9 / 17.9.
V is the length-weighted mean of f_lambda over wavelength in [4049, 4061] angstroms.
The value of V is 19.1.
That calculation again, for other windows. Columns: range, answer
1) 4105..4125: 16.7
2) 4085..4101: 15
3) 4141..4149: 16.8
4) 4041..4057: 18.3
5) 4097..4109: 14.1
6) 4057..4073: 18.2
